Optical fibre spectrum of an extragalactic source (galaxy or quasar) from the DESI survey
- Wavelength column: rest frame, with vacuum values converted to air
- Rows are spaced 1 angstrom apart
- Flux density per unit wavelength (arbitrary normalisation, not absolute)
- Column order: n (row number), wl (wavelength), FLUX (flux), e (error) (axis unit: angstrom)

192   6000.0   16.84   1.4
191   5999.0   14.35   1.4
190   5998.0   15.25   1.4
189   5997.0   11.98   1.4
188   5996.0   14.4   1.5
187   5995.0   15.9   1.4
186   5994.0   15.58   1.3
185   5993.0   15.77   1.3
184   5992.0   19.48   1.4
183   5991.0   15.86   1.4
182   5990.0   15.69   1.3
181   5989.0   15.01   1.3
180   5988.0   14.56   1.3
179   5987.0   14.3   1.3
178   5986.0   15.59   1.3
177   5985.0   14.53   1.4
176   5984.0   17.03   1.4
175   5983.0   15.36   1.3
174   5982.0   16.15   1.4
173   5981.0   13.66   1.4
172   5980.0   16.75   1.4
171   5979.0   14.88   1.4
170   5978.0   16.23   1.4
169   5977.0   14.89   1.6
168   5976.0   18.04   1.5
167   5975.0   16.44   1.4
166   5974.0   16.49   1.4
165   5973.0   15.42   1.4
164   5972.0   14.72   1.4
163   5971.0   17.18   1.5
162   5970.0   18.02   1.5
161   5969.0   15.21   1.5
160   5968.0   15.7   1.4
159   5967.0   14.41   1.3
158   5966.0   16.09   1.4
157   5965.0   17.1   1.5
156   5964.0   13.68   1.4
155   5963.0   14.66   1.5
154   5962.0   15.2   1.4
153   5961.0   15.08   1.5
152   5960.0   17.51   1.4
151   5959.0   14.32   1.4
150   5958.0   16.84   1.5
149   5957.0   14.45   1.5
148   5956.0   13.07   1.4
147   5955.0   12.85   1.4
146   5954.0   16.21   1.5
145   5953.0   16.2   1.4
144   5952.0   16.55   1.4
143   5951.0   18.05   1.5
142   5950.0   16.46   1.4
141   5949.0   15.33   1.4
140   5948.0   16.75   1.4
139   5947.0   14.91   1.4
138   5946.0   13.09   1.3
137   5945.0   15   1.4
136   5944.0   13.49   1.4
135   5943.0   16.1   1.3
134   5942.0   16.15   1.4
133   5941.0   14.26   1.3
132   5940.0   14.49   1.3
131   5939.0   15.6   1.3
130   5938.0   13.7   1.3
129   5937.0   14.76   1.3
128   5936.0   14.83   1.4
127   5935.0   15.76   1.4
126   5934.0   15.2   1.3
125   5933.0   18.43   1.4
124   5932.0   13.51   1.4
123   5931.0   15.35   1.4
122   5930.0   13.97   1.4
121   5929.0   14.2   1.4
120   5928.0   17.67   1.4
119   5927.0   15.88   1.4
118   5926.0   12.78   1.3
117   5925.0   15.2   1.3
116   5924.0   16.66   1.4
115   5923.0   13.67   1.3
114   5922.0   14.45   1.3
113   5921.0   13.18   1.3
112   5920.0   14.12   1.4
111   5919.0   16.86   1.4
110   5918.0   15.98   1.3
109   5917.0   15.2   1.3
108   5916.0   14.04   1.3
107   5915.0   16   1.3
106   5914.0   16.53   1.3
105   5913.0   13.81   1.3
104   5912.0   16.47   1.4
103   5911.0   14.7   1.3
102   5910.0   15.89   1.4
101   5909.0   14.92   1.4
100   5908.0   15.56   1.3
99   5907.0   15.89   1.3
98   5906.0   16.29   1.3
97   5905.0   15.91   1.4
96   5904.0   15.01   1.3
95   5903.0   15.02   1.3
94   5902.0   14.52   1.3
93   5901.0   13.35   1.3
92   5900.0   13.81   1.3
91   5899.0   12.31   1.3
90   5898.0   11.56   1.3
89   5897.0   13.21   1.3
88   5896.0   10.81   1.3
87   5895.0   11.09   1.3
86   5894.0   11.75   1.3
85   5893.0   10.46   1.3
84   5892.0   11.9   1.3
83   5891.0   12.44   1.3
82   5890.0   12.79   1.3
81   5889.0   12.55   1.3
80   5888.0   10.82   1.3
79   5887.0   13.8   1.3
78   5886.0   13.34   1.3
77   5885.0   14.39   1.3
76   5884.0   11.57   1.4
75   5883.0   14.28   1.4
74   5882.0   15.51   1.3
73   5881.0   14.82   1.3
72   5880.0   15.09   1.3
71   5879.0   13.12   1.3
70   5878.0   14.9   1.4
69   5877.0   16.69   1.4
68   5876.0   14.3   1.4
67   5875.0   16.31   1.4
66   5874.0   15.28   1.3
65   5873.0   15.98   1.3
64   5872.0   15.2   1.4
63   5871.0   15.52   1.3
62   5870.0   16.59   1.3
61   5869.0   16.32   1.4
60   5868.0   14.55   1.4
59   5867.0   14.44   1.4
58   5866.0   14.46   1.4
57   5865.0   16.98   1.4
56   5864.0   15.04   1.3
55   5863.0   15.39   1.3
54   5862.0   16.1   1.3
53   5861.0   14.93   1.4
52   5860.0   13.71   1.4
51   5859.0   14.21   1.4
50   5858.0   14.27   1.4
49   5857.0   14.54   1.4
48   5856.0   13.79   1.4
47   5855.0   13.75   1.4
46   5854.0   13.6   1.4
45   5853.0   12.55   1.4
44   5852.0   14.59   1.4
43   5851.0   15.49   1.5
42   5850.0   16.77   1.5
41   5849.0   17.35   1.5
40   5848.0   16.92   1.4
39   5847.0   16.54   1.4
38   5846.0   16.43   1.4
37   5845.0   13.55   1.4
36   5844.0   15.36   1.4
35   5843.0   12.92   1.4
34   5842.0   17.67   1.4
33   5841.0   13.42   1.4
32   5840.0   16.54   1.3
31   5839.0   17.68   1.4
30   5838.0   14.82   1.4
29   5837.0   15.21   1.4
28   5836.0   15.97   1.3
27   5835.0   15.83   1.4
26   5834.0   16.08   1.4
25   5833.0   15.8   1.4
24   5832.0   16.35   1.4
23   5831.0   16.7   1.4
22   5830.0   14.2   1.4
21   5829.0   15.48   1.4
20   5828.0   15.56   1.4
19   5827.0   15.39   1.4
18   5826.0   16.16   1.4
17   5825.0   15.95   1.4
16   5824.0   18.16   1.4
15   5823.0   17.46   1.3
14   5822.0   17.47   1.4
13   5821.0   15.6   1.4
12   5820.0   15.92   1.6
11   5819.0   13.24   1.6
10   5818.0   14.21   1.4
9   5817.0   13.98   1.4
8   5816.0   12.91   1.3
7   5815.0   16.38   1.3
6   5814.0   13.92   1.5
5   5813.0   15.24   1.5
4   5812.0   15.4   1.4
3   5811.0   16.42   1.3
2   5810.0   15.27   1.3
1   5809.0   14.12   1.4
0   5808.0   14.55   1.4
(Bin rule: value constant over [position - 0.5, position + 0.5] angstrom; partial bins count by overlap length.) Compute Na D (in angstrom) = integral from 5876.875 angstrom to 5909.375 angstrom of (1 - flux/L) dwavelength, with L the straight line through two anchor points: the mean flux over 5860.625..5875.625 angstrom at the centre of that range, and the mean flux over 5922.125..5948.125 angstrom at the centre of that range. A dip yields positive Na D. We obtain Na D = 3.7 angstrom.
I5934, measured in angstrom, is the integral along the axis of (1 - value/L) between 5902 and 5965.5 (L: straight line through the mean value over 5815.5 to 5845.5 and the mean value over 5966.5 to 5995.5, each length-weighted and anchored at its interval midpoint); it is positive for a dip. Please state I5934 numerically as 1.9 angstrom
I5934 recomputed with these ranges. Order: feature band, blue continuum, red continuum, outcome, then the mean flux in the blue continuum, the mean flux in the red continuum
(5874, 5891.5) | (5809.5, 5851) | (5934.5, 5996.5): 1.8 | 15.7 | 15.5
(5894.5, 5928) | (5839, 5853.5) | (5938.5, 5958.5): 1.7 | 15.5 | 15.3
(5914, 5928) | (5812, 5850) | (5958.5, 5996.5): 0.5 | 15.6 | 15.7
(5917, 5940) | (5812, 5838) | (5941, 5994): 0.8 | 15.5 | 15.6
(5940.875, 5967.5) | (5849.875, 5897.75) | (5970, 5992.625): 0.2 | 14.1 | 15.9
